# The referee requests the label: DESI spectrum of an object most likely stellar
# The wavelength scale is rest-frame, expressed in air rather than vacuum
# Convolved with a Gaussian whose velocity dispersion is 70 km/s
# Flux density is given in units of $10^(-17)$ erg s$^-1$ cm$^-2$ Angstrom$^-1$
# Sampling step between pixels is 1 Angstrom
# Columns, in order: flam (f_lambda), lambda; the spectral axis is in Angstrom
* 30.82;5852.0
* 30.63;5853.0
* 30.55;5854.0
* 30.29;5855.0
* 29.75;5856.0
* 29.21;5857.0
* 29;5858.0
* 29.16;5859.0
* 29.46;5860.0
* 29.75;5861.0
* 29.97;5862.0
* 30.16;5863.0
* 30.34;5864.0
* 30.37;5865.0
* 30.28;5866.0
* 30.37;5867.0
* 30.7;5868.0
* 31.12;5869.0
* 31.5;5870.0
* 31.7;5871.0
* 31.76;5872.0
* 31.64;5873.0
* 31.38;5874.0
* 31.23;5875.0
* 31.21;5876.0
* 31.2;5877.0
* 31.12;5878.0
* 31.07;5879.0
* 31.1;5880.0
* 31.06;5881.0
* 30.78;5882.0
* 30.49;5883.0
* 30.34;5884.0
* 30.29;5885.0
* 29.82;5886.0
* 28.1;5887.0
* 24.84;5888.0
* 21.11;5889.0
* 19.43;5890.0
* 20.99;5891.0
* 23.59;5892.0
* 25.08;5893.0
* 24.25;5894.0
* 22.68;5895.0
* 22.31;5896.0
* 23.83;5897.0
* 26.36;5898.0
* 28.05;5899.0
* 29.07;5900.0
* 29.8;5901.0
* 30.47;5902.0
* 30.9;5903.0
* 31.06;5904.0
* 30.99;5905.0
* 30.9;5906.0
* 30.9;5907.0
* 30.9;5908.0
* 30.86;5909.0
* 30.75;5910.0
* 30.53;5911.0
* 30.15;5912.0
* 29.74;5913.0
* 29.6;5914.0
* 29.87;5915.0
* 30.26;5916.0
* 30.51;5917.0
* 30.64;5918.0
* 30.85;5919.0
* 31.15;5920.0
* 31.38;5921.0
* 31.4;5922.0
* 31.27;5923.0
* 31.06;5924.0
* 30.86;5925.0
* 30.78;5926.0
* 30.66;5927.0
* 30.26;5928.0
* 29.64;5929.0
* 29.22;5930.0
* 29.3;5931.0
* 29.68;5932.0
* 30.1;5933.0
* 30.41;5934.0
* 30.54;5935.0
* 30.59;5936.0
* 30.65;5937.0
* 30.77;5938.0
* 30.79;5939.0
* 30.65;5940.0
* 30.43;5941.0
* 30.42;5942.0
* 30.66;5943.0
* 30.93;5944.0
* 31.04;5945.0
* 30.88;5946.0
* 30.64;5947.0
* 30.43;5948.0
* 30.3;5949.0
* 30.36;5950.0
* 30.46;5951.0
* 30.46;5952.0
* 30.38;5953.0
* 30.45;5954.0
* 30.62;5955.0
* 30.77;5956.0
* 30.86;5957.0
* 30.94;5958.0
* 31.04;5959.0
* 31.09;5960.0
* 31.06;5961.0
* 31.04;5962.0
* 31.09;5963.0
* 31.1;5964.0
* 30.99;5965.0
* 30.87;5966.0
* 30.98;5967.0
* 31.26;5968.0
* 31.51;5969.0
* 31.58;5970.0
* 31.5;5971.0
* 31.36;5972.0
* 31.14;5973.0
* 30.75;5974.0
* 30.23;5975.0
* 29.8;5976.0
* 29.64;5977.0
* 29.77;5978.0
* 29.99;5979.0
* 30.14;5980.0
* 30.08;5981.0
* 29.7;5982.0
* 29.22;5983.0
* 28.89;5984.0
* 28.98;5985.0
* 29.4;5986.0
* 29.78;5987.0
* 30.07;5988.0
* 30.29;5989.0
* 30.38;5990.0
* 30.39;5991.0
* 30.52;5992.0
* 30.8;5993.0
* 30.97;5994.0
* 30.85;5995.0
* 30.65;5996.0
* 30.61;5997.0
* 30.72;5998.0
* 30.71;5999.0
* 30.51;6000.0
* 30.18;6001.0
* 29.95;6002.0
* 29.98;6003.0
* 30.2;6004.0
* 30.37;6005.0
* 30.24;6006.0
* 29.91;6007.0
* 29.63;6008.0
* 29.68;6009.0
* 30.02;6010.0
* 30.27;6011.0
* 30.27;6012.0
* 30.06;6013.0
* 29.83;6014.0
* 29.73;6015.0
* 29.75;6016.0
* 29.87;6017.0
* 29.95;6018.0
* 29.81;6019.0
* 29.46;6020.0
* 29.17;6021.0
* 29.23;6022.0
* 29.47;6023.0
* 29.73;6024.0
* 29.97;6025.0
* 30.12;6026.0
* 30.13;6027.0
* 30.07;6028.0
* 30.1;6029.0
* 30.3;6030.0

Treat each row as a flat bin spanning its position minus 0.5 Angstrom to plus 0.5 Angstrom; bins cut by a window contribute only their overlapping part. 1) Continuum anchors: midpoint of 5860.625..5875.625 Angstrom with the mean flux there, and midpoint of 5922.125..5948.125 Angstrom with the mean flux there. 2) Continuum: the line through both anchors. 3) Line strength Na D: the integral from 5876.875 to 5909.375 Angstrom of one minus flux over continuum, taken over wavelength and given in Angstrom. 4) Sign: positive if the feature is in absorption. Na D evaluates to 2.9 Angstrom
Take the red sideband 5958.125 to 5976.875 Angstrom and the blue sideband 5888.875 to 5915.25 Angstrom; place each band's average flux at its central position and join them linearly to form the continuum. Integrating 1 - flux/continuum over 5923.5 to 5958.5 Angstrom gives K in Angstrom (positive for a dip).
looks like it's -1.0 Angstrom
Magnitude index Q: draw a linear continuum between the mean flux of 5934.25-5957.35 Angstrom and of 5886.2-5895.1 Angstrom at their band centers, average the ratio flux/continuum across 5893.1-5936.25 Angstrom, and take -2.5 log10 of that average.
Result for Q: -0.115 mag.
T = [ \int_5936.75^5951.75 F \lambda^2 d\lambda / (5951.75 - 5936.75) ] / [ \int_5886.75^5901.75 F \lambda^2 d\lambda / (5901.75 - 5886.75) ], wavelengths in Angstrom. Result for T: 1.26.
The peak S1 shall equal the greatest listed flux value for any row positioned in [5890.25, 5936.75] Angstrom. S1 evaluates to 31.4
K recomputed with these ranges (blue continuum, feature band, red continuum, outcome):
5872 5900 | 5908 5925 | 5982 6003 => -1.37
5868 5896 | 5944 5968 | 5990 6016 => -1.01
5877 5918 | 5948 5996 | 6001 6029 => -1.90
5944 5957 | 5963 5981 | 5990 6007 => -0.12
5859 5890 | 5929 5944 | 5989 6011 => -0.08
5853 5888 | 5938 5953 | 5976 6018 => -0.20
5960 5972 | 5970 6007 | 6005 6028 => 0.40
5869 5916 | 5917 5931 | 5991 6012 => -0.66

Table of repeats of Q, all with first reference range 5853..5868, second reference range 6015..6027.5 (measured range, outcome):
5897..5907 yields 0.01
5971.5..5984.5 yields -0.01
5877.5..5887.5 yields -0.02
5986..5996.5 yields -0.02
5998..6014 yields -0.01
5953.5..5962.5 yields -0.04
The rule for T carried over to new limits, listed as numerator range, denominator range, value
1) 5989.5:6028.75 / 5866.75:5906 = 1.10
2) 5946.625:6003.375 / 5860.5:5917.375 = 1.08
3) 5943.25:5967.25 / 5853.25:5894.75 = 1.09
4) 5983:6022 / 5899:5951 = 1.01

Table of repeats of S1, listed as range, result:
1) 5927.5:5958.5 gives 31.04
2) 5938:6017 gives 31.58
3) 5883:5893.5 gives 30.49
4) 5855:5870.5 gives 31.5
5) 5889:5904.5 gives 31.06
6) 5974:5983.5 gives 30.75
